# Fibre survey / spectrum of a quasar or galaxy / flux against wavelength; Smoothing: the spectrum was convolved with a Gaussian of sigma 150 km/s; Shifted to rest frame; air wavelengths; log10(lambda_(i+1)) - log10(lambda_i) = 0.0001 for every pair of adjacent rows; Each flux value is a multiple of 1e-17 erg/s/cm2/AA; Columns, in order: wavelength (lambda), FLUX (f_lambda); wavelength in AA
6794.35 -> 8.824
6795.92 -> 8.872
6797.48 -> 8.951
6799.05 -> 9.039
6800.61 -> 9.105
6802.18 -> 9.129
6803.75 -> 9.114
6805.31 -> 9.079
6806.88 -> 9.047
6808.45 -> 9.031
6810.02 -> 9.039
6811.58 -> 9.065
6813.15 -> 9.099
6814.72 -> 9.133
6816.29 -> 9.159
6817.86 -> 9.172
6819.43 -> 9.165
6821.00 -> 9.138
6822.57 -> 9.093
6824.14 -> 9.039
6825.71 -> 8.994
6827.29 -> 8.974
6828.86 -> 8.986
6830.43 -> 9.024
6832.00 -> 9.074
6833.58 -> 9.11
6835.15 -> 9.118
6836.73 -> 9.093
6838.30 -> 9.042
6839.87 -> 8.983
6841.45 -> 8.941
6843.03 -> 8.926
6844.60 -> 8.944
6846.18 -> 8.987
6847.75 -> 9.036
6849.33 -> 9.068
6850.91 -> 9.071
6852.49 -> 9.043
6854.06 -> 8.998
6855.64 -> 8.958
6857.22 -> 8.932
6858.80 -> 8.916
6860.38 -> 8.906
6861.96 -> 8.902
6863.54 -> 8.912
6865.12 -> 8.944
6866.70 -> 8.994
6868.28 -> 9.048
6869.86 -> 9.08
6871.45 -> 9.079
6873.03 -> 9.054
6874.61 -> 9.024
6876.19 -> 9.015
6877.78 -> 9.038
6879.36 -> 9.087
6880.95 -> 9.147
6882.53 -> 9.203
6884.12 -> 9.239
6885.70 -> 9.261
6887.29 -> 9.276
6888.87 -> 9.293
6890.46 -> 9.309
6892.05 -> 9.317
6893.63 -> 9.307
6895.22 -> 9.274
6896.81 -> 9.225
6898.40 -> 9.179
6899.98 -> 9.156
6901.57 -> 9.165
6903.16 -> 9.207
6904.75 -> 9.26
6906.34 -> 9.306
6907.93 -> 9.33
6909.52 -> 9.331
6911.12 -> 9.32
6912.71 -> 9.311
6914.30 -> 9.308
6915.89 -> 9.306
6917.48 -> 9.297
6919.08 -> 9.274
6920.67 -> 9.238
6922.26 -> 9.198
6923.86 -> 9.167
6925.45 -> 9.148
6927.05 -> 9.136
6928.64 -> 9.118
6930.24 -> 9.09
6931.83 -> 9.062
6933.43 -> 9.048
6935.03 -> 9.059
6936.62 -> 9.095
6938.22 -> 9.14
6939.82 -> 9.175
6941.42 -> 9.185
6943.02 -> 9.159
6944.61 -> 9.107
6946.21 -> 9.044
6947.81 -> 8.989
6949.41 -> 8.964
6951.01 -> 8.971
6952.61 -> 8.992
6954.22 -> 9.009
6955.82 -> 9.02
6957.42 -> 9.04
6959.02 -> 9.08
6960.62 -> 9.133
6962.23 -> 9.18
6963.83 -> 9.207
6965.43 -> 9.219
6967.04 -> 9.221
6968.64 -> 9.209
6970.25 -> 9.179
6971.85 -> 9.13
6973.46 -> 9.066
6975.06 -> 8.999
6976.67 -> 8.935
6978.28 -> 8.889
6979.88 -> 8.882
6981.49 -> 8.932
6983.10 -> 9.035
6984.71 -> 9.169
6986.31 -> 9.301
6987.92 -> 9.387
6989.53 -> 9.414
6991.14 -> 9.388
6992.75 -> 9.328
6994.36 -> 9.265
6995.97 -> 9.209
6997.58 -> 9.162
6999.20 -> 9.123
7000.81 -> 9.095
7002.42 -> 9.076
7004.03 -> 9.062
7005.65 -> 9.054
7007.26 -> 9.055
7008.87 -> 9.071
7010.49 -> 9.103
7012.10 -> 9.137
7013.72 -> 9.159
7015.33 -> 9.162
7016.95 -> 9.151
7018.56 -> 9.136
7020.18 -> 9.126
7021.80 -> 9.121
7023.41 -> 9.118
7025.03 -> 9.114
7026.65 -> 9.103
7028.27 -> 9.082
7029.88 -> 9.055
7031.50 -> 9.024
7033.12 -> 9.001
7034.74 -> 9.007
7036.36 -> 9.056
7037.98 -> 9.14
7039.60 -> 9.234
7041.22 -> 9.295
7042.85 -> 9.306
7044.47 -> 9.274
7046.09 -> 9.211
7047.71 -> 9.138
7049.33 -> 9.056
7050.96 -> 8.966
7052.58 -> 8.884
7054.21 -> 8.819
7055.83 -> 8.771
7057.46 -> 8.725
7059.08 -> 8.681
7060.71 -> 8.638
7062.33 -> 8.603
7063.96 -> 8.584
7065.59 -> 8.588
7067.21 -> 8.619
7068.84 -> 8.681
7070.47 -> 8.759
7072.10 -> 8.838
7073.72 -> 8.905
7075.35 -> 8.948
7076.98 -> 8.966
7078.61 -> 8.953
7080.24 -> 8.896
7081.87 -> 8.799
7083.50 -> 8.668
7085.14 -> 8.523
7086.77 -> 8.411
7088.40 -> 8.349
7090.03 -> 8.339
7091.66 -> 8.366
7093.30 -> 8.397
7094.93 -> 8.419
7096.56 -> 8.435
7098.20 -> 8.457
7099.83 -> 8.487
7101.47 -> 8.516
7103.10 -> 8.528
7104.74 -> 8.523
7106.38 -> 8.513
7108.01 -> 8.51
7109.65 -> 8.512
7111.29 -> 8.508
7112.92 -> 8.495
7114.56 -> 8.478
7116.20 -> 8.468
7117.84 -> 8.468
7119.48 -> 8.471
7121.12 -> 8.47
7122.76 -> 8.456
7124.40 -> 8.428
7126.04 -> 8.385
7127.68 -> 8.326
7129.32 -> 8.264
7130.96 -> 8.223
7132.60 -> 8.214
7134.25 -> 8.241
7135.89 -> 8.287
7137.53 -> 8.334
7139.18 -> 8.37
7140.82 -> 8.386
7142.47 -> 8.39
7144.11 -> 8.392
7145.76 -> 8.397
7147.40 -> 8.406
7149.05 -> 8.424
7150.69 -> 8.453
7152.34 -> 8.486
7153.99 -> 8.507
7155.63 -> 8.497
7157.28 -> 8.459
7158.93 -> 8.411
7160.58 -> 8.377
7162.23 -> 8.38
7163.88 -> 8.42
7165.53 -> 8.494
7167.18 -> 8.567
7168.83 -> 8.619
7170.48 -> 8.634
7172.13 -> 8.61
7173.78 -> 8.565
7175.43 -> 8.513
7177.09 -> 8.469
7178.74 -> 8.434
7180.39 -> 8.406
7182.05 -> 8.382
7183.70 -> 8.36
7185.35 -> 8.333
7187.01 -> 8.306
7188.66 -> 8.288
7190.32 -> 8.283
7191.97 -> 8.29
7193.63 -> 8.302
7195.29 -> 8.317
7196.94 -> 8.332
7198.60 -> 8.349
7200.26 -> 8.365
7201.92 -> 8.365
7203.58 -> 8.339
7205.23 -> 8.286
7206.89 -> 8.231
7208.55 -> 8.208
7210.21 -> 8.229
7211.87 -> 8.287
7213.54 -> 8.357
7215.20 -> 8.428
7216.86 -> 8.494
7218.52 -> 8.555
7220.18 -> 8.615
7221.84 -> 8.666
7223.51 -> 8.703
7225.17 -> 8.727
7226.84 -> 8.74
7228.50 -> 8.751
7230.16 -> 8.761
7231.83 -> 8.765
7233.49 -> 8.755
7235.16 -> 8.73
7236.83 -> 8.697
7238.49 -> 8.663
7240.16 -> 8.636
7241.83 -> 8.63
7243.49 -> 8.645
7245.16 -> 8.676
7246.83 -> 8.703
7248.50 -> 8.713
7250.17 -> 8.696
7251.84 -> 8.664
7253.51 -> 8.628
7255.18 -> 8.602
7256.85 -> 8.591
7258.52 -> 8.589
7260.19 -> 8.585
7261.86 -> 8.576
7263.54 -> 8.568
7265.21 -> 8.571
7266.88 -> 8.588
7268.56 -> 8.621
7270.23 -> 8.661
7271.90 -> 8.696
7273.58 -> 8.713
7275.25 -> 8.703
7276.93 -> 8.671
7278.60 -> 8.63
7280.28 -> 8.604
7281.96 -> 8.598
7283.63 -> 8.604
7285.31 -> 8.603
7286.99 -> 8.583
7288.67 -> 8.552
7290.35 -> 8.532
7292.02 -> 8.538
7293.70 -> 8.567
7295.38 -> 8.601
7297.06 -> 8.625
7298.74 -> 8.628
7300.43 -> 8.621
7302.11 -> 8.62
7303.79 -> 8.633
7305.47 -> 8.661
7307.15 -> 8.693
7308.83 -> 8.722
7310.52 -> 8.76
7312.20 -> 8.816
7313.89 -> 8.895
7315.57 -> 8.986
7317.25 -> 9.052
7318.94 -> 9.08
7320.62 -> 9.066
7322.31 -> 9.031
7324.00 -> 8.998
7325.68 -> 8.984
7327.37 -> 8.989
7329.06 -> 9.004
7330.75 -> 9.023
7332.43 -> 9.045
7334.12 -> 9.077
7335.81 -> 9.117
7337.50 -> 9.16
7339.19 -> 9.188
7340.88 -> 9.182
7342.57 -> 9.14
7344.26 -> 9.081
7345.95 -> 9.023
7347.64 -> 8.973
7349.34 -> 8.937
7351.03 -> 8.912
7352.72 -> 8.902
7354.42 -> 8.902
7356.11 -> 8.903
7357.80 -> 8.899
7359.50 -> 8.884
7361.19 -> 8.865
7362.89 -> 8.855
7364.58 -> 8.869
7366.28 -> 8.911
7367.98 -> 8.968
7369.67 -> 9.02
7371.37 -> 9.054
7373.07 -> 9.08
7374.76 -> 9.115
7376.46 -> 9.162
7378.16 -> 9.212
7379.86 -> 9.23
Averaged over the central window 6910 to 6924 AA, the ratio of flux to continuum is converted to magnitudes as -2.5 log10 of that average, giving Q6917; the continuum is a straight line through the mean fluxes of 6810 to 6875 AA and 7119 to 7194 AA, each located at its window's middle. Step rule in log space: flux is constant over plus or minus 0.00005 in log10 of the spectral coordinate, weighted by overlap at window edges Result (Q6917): -0.05 mag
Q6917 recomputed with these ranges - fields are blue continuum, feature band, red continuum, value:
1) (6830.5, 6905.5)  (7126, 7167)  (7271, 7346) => 0.07 mag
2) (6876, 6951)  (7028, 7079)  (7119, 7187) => -0.02 mag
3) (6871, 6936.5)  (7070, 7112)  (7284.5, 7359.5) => 0.06 mag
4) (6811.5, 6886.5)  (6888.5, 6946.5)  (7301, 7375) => -0.02 mag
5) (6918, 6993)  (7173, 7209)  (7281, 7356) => 0.07 mag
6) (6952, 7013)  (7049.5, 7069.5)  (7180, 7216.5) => 0.01 mag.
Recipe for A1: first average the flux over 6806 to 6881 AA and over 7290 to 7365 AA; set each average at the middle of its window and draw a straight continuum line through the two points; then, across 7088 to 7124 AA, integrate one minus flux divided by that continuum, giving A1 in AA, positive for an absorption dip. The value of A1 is 2.0 AA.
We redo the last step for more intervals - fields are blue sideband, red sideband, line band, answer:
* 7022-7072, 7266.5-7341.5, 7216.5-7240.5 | 0.4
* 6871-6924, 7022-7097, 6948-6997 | -0.4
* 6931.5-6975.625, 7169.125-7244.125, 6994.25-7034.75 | -0.7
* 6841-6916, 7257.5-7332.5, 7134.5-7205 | 3.5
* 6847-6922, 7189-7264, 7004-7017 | -0.3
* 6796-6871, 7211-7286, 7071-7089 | 0.1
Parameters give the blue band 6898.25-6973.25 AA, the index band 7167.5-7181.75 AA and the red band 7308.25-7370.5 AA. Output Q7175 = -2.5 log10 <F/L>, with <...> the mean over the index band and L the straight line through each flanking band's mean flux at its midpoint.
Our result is 0.07 mag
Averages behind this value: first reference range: 9.16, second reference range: 8.98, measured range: 8.53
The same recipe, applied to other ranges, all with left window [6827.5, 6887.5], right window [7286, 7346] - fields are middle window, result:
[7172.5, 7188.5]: 0.06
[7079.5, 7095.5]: 0.05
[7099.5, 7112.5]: 0.05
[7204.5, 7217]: 0.08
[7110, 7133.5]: 0.07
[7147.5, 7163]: 0.06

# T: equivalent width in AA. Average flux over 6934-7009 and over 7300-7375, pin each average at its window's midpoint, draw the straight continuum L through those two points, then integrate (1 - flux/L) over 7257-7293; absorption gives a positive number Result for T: 1.5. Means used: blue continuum 9.12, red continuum 8.95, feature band 8.61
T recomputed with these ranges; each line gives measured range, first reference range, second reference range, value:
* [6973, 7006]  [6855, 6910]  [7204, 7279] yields -0.6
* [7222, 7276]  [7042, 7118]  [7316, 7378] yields 1.4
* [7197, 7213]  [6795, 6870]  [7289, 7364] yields 1.1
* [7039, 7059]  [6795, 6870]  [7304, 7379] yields -0.1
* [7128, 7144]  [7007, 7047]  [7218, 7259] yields 1.1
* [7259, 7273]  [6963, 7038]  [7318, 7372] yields 0.6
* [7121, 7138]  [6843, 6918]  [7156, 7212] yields 0.4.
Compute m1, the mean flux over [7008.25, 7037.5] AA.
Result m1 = 9.1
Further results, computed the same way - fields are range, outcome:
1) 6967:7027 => 9.13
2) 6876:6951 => 9.19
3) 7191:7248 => 8.52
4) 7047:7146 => 8.56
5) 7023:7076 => 8.94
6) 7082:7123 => 8.48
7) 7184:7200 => 8.31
